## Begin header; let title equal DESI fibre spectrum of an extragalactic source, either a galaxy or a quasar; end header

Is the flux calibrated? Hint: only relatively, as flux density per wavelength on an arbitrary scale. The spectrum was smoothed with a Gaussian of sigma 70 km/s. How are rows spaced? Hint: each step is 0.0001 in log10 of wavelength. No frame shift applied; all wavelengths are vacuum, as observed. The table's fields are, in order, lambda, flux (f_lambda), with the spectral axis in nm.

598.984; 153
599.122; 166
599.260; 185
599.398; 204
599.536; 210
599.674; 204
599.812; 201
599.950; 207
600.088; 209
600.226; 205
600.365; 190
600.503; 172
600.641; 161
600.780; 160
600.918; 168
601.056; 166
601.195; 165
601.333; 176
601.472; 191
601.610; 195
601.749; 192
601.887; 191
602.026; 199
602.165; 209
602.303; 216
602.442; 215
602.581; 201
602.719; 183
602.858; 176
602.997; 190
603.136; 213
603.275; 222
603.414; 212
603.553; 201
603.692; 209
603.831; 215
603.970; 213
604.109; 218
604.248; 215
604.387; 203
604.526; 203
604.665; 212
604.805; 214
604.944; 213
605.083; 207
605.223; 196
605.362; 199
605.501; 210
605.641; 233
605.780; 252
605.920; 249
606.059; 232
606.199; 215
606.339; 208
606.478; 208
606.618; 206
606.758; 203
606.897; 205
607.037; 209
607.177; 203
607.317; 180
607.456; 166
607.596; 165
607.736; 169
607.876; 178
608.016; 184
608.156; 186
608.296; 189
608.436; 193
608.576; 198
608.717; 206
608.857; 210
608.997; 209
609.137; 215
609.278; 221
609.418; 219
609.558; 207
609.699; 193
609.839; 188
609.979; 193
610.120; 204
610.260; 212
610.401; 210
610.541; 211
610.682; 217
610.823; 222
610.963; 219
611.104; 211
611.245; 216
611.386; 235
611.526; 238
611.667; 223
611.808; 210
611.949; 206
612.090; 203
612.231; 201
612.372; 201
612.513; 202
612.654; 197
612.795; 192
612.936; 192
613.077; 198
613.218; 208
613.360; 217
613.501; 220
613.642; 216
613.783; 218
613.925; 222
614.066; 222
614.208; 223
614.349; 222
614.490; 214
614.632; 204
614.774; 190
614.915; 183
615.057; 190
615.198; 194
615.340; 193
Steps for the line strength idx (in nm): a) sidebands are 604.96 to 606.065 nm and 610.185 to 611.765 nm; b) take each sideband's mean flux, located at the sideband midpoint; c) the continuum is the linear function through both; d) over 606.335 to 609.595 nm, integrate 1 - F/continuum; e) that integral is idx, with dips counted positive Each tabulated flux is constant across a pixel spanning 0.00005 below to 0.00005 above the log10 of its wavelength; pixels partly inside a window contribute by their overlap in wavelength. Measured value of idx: 0.35 nm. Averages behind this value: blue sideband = 221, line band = 197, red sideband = 219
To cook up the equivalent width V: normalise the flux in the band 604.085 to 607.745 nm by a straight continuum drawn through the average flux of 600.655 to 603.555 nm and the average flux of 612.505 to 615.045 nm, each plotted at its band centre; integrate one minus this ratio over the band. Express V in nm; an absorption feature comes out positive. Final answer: -0.20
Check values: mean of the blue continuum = 192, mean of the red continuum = 208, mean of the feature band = 208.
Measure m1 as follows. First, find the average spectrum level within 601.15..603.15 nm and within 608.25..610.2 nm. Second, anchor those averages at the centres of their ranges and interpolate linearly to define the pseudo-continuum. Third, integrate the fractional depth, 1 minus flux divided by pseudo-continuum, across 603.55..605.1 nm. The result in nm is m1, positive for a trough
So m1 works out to -0.109 nm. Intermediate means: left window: 194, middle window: 211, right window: 203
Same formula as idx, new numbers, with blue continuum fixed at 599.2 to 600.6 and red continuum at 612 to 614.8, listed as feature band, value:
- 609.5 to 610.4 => 0.02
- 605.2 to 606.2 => -0.11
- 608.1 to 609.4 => 0.01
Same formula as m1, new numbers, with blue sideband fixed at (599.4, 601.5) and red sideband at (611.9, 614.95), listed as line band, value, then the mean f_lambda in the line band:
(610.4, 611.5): -0.085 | 219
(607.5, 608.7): 0.091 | 183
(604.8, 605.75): -0.087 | 212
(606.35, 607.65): 0.012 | 195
